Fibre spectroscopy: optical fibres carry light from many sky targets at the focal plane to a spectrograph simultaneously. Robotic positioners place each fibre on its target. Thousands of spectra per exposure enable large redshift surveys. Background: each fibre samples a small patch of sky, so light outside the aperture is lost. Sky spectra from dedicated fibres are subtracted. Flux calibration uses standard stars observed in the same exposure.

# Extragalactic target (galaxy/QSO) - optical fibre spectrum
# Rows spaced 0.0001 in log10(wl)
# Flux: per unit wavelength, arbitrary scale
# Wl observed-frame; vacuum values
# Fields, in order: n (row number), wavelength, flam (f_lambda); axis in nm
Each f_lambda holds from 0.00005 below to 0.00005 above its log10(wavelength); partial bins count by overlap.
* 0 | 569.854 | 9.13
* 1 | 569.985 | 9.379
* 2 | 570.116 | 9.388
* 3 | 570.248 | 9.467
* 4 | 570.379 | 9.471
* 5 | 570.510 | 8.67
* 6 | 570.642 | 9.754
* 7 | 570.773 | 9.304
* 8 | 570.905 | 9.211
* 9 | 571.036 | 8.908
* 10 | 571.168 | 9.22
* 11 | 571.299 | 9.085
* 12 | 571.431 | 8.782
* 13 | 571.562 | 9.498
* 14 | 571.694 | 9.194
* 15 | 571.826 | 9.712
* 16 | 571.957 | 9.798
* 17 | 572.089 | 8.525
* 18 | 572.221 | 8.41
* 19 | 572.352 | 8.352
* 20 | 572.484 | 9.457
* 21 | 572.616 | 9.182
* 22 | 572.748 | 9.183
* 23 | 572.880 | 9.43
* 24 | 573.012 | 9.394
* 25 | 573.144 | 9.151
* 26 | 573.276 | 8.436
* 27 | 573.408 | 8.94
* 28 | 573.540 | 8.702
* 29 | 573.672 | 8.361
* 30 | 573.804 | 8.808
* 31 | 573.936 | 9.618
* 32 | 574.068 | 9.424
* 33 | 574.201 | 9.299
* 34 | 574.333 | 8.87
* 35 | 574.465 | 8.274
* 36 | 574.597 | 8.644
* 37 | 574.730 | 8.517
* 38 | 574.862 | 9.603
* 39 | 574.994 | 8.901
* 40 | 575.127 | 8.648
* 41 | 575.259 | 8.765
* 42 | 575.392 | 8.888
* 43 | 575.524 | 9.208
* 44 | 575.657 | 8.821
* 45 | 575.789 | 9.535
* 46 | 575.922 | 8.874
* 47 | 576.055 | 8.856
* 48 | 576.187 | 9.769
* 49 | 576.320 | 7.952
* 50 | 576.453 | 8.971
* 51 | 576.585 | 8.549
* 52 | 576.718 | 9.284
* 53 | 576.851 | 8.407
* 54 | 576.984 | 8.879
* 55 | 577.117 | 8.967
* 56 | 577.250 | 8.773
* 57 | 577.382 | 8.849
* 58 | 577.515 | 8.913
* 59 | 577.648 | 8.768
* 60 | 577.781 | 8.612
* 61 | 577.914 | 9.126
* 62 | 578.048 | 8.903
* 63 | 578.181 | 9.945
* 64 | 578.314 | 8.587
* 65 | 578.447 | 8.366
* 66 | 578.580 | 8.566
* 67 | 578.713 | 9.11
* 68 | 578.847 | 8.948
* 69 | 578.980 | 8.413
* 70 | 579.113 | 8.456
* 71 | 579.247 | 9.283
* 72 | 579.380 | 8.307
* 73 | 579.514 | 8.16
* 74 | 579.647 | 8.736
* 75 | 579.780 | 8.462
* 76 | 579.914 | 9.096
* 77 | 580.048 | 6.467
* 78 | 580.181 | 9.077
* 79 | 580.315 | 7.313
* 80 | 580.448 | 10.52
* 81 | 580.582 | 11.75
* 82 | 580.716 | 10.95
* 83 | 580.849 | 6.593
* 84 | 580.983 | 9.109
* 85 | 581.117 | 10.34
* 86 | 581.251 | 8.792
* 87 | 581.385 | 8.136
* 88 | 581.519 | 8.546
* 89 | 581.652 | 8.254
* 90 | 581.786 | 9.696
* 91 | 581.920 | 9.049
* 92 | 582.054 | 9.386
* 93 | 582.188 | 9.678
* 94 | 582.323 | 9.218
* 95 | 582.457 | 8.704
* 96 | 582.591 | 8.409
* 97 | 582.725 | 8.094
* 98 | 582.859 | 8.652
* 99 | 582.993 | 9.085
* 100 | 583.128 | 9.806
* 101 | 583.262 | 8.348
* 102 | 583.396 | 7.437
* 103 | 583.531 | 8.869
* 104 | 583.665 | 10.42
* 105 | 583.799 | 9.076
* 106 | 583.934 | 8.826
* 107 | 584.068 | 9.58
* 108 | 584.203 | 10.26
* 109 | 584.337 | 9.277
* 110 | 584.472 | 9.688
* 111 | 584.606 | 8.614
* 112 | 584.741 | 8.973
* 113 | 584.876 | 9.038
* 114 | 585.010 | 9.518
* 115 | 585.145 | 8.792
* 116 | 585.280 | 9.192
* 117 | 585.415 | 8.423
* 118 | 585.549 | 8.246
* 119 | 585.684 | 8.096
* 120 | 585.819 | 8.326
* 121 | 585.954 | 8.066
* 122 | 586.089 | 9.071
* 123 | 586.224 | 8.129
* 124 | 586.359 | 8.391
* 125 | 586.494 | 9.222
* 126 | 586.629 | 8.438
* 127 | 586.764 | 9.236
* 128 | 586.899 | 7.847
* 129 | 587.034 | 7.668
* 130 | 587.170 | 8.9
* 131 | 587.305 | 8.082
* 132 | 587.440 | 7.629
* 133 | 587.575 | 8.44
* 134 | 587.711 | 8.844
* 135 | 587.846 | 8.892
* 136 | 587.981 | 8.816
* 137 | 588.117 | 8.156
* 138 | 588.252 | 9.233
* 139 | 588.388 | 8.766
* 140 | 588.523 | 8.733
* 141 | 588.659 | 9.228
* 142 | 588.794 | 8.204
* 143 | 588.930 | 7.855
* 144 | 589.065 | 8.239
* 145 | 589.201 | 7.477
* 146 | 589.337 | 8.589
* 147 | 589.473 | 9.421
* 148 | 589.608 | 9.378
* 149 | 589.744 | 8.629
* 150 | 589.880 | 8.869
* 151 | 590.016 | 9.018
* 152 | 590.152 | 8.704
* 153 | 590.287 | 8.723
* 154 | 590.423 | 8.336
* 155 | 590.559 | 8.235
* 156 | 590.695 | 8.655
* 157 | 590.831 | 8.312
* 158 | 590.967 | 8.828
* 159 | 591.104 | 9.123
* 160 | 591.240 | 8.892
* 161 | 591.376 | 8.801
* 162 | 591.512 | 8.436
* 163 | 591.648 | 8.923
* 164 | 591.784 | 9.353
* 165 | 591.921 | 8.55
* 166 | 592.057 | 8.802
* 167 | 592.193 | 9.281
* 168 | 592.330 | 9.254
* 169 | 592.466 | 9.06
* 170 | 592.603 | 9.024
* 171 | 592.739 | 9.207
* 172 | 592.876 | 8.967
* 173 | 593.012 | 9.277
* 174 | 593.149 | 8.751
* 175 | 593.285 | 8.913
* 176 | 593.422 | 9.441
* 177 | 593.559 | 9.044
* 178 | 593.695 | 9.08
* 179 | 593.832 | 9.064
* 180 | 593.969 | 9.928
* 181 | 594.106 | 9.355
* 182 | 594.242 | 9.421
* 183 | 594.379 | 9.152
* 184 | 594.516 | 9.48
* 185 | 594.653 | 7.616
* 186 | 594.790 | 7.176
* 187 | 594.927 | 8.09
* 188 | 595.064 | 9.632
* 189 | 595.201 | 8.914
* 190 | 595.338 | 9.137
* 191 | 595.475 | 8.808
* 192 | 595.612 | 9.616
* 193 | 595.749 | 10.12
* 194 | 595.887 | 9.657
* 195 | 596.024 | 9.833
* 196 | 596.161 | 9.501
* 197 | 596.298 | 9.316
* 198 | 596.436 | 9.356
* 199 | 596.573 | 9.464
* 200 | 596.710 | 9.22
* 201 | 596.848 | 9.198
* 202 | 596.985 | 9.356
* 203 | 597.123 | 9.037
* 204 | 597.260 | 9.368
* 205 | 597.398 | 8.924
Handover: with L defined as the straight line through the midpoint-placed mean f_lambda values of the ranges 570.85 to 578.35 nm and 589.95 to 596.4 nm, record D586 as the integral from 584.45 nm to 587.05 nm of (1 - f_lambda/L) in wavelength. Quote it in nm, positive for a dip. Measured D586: 0.10 nm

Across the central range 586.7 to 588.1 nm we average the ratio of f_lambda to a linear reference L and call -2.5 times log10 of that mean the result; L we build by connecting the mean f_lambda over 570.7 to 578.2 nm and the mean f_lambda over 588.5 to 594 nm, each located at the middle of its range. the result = 0.06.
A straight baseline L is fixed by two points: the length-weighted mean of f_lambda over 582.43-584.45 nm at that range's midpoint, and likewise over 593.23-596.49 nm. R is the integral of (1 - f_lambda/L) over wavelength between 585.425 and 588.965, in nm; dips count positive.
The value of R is 0.223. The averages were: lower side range 9.01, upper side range 9.15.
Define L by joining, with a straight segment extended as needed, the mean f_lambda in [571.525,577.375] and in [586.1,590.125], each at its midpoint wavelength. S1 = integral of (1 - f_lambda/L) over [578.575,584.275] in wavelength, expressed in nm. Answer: -0.11 nm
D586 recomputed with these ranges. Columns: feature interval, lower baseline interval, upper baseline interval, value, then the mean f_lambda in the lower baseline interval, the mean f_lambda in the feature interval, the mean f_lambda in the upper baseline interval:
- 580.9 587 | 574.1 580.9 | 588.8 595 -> -0.031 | 8.86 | 8.88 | 8.81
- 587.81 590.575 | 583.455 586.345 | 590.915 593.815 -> 0.103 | 8.96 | 8.65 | 9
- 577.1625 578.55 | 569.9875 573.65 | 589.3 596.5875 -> 0.033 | 9.13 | 8.88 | 9.01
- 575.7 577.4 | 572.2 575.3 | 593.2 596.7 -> 0.014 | 8.94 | 8.9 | 9.17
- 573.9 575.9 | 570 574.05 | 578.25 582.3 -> 0.010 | 9.12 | 8.99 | 8.88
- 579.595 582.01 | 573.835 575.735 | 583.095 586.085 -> 0.002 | 8.96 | 8.95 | 8.94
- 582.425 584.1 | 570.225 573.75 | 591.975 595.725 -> 0.037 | 9.09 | 8.86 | 9.03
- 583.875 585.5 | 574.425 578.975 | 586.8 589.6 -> -0.108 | 8.87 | 9.18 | 8.48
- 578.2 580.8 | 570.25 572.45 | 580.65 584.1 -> 0.037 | 9.14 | 8.88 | 8.96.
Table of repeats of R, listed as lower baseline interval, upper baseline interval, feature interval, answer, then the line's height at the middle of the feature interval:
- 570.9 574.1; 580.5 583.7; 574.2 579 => 0.10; 9.06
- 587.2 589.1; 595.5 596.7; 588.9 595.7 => 0.15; 9.07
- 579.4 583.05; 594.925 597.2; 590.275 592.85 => 0.10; 9.21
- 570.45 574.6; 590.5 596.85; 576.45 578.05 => 0.04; 9.05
